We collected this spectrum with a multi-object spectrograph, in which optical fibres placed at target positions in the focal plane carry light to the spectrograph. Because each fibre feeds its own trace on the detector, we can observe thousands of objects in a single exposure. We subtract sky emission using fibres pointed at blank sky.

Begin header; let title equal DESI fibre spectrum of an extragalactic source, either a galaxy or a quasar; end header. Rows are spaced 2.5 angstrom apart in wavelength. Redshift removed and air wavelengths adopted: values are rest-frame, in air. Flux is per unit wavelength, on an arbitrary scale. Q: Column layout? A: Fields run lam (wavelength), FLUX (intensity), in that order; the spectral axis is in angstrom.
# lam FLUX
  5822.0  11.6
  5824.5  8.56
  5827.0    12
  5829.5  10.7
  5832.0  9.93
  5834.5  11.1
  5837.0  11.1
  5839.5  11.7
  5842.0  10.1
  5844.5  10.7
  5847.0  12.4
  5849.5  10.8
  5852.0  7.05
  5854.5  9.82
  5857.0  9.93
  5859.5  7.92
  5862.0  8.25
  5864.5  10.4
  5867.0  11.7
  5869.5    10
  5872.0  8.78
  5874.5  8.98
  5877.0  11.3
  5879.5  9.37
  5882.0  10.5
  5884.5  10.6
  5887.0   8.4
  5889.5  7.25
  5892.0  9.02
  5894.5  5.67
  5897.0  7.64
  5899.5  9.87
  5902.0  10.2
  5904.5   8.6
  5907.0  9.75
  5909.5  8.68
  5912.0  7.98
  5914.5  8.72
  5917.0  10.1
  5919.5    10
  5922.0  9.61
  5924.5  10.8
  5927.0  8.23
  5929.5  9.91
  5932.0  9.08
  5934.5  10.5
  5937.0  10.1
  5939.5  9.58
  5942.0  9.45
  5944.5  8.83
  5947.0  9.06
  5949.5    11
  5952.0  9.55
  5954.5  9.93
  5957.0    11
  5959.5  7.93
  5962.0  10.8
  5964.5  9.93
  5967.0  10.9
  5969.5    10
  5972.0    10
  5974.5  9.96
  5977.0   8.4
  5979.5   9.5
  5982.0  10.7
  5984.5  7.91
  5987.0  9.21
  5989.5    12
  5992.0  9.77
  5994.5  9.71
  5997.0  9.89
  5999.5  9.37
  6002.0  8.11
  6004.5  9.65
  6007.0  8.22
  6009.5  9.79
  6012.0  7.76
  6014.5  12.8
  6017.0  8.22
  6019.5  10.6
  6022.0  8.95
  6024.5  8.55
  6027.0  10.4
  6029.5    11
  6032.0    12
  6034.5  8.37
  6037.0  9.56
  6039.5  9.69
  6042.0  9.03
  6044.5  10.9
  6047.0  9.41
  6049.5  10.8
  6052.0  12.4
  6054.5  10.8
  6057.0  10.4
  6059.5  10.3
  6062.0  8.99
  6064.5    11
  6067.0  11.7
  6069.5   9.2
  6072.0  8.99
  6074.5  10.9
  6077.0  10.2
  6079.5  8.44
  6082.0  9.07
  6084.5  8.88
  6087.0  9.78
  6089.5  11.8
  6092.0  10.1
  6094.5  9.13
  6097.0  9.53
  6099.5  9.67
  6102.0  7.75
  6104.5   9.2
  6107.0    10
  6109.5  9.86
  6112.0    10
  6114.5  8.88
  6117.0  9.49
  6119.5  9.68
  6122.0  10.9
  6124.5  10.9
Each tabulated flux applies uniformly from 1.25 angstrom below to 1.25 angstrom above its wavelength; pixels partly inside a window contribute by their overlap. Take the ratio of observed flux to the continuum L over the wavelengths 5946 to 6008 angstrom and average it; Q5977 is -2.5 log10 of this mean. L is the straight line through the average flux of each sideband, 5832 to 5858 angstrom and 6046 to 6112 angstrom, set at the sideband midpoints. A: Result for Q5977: 0.05 mag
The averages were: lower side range 10.4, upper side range 9.94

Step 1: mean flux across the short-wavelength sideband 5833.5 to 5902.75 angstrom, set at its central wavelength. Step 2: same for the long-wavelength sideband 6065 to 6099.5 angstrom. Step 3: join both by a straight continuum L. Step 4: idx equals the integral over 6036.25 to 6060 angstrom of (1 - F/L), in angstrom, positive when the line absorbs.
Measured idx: -1.3 angstrom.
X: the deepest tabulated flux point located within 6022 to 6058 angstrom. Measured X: 8.37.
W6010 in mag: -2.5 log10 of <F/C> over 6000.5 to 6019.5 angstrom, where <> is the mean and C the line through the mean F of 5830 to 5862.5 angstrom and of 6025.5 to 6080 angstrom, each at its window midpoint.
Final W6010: 0.10 mag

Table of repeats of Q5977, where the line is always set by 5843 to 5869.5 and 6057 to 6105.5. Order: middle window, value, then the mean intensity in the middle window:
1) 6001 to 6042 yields 0.021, 9.6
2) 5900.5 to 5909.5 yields 0.052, 9.41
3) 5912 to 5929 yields 0.043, 9.47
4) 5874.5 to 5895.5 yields 0.095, 9.05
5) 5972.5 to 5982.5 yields 0.025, 9.59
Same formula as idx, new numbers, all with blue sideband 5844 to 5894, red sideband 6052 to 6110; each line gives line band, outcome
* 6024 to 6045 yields -0.33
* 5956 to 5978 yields -0.38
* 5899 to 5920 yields 0.78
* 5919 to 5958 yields -0.41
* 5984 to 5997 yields -0.13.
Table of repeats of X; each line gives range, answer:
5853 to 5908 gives 5.67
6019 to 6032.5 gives 8.55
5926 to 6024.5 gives 7.76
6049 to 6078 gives 8.99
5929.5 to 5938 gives 9.08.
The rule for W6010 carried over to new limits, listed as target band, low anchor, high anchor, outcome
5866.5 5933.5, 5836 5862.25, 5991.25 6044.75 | 0.07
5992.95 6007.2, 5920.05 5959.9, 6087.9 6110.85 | 0.05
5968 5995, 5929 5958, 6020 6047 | 0.01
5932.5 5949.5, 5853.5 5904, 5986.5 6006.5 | -0.02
